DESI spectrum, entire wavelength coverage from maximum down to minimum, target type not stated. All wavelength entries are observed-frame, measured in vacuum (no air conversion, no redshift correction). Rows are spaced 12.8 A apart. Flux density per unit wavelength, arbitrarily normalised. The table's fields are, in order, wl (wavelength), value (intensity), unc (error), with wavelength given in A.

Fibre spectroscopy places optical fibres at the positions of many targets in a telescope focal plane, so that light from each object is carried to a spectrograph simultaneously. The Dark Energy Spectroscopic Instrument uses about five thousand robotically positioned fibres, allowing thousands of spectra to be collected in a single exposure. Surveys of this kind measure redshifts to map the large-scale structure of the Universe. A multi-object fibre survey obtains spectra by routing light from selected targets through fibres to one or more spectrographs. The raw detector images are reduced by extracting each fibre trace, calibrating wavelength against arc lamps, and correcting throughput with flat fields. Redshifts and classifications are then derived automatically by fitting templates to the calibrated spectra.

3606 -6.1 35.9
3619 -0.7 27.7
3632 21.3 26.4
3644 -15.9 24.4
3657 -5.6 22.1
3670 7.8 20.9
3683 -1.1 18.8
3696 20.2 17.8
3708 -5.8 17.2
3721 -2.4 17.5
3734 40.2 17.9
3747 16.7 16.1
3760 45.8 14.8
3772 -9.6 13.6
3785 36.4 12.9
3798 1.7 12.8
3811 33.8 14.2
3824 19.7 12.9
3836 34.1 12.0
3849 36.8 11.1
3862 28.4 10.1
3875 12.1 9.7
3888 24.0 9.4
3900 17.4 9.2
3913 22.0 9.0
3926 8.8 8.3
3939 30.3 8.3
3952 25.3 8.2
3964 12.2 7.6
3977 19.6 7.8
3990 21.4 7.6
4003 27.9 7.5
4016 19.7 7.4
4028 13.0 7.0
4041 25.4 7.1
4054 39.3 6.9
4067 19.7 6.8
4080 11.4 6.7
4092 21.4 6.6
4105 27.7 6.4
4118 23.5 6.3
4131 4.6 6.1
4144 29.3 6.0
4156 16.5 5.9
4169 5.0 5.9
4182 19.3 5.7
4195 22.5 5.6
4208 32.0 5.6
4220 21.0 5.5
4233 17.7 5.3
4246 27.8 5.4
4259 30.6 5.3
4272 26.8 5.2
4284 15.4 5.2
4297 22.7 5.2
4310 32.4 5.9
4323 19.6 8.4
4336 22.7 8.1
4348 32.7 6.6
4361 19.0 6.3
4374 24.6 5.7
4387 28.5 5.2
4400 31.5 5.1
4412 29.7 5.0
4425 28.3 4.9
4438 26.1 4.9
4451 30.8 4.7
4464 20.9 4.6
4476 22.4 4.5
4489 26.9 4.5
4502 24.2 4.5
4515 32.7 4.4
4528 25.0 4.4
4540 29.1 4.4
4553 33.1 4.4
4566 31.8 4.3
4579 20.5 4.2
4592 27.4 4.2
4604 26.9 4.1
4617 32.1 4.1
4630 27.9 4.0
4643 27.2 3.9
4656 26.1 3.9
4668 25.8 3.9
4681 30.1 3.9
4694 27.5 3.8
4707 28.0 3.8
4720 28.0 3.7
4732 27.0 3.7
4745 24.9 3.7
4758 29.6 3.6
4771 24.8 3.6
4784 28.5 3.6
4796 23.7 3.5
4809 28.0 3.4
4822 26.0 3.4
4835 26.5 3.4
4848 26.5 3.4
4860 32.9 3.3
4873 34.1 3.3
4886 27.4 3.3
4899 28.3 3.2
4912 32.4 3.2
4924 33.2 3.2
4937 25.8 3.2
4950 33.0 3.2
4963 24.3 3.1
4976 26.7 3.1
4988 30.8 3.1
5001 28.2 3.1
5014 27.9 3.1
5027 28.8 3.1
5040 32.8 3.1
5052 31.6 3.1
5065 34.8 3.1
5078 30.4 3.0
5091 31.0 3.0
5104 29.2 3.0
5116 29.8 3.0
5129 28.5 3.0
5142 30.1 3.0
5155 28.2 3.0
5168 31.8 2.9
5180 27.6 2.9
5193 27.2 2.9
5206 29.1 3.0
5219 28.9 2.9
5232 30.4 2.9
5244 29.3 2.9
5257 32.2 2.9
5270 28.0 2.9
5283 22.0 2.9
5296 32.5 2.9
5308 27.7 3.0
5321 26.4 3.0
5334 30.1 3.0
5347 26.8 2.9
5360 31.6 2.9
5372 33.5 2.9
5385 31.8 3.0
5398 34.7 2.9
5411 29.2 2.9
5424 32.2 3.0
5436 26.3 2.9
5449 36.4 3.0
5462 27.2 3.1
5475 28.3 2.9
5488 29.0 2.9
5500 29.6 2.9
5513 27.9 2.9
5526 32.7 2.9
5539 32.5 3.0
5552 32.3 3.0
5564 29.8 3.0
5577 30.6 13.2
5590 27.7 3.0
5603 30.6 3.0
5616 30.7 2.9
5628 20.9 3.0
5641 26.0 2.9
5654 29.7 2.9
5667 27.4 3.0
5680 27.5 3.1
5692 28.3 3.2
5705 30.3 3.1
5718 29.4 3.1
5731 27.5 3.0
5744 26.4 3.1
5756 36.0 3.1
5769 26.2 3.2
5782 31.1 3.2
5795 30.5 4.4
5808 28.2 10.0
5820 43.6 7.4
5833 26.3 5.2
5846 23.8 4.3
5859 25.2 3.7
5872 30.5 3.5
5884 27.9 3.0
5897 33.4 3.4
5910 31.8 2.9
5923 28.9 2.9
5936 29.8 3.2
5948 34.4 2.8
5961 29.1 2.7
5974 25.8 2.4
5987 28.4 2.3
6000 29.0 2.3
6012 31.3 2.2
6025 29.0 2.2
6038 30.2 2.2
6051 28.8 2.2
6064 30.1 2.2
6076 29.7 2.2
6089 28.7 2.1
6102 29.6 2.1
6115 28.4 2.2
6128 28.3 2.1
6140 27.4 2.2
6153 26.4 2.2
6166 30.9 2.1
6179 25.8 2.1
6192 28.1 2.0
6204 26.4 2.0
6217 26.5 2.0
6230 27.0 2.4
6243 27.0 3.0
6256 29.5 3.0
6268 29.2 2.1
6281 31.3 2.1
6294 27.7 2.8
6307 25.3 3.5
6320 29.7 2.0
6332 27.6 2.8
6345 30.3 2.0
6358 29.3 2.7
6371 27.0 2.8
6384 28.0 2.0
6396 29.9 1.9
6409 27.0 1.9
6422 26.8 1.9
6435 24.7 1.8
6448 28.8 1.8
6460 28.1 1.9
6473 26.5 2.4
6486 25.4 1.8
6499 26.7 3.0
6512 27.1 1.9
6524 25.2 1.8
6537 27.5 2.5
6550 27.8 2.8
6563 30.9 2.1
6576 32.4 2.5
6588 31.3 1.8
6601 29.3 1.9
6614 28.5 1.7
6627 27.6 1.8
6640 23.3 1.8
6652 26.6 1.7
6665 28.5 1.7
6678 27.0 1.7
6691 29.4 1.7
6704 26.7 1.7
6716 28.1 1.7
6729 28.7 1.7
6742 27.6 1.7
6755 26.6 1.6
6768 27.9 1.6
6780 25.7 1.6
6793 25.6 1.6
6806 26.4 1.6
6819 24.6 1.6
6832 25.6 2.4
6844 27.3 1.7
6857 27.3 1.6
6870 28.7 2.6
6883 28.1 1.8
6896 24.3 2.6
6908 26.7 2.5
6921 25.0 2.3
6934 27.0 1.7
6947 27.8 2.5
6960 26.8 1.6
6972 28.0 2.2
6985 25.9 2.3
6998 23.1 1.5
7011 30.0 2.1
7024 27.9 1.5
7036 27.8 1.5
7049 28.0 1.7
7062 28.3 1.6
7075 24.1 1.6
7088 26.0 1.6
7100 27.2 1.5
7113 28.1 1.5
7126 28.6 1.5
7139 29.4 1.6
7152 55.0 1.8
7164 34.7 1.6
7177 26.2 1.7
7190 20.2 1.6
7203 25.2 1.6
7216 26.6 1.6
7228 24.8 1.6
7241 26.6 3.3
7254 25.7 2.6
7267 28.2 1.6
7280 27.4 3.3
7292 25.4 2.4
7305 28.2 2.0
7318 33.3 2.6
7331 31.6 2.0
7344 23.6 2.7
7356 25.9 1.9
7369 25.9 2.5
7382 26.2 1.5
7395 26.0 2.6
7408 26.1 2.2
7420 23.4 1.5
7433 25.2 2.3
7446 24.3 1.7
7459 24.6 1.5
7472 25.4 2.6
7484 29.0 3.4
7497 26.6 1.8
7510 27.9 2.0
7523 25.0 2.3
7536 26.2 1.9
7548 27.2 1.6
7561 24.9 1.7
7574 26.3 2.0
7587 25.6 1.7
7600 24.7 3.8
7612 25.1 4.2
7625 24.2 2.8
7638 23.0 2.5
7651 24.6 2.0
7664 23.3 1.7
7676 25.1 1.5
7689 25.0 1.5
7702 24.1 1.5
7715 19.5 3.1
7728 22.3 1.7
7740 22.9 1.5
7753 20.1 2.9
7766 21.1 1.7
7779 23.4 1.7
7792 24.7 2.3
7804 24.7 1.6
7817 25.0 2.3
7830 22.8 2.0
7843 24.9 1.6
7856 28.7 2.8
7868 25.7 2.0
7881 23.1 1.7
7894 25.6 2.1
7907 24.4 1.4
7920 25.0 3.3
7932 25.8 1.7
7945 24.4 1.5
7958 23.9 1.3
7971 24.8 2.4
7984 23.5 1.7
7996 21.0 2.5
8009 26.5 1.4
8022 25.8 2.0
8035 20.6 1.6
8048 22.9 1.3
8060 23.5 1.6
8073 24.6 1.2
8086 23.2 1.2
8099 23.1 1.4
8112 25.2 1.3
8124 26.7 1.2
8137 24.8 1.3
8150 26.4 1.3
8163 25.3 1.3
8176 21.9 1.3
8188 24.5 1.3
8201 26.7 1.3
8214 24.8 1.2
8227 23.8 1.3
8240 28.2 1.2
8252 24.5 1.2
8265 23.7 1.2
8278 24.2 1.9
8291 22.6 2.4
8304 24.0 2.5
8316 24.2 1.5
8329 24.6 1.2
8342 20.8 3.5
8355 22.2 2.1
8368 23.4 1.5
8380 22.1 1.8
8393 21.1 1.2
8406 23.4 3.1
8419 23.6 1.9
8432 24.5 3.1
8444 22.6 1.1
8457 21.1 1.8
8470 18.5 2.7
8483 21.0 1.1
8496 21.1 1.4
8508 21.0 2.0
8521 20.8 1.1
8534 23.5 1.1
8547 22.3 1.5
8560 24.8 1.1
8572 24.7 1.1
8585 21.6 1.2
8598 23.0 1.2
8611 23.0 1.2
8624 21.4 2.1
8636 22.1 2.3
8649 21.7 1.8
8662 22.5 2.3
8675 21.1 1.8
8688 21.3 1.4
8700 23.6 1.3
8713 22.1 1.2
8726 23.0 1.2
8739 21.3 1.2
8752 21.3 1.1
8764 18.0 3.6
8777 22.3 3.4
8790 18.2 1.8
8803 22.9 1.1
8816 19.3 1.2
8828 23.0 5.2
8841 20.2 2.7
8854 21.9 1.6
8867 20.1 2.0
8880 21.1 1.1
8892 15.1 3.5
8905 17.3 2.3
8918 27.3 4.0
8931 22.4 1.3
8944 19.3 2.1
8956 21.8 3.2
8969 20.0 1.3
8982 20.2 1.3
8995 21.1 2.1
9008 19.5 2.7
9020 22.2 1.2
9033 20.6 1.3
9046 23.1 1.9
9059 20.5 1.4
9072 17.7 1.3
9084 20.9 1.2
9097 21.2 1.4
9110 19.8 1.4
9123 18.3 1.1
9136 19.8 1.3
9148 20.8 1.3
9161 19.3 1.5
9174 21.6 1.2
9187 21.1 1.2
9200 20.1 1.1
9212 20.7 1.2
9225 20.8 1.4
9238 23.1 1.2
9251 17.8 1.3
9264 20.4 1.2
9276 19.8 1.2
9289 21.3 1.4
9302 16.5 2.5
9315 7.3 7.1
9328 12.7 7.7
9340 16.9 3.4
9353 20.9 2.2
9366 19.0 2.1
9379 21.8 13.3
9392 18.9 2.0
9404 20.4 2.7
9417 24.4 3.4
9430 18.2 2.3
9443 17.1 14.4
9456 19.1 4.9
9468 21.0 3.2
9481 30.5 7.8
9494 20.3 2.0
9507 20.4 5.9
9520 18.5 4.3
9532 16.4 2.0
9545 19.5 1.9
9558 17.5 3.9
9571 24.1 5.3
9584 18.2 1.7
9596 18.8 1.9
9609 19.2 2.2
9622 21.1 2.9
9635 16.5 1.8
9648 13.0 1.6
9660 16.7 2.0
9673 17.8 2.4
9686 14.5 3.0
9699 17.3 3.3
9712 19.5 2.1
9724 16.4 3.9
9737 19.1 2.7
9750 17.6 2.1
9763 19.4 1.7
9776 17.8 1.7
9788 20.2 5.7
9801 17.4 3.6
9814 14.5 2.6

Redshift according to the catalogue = 0.089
